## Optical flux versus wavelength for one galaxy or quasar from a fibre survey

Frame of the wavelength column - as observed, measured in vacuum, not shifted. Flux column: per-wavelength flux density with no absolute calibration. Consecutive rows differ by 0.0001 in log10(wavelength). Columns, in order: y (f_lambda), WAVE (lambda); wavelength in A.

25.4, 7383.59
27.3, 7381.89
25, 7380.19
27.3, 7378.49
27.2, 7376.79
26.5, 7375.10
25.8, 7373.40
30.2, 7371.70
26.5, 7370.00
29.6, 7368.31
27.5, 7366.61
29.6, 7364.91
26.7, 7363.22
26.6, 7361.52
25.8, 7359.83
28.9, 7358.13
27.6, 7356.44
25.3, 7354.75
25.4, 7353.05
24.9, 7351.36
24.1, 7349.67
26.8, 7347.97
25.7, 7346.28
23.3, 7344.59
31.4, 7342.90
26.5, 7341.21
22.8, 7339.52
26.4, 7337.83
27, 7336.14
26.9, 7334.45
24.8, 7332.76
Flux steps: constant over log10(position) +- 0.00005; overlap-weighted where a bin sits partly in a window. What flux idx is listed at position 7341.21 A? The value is 26.5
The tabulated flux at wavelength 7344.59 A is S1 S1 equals 23.3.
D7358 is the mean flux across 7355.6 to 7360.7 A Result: 27.4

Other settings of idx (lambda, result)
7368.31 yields 29.6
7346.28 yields 25.7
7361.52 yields 26.6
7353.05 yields 25.4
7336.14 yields 27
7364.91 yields 29.6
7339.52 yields 22.8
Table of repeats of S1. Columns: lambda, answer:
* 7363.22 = 26.7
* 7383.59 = 25.4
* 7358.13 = 28.9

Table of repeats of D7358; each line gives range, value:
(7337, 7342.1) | 25.3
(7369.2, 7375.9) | 27.2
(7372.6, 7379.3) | 26.7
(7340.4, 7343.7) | 28.9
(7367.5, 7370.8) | 28.1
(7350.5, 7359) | 26.4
